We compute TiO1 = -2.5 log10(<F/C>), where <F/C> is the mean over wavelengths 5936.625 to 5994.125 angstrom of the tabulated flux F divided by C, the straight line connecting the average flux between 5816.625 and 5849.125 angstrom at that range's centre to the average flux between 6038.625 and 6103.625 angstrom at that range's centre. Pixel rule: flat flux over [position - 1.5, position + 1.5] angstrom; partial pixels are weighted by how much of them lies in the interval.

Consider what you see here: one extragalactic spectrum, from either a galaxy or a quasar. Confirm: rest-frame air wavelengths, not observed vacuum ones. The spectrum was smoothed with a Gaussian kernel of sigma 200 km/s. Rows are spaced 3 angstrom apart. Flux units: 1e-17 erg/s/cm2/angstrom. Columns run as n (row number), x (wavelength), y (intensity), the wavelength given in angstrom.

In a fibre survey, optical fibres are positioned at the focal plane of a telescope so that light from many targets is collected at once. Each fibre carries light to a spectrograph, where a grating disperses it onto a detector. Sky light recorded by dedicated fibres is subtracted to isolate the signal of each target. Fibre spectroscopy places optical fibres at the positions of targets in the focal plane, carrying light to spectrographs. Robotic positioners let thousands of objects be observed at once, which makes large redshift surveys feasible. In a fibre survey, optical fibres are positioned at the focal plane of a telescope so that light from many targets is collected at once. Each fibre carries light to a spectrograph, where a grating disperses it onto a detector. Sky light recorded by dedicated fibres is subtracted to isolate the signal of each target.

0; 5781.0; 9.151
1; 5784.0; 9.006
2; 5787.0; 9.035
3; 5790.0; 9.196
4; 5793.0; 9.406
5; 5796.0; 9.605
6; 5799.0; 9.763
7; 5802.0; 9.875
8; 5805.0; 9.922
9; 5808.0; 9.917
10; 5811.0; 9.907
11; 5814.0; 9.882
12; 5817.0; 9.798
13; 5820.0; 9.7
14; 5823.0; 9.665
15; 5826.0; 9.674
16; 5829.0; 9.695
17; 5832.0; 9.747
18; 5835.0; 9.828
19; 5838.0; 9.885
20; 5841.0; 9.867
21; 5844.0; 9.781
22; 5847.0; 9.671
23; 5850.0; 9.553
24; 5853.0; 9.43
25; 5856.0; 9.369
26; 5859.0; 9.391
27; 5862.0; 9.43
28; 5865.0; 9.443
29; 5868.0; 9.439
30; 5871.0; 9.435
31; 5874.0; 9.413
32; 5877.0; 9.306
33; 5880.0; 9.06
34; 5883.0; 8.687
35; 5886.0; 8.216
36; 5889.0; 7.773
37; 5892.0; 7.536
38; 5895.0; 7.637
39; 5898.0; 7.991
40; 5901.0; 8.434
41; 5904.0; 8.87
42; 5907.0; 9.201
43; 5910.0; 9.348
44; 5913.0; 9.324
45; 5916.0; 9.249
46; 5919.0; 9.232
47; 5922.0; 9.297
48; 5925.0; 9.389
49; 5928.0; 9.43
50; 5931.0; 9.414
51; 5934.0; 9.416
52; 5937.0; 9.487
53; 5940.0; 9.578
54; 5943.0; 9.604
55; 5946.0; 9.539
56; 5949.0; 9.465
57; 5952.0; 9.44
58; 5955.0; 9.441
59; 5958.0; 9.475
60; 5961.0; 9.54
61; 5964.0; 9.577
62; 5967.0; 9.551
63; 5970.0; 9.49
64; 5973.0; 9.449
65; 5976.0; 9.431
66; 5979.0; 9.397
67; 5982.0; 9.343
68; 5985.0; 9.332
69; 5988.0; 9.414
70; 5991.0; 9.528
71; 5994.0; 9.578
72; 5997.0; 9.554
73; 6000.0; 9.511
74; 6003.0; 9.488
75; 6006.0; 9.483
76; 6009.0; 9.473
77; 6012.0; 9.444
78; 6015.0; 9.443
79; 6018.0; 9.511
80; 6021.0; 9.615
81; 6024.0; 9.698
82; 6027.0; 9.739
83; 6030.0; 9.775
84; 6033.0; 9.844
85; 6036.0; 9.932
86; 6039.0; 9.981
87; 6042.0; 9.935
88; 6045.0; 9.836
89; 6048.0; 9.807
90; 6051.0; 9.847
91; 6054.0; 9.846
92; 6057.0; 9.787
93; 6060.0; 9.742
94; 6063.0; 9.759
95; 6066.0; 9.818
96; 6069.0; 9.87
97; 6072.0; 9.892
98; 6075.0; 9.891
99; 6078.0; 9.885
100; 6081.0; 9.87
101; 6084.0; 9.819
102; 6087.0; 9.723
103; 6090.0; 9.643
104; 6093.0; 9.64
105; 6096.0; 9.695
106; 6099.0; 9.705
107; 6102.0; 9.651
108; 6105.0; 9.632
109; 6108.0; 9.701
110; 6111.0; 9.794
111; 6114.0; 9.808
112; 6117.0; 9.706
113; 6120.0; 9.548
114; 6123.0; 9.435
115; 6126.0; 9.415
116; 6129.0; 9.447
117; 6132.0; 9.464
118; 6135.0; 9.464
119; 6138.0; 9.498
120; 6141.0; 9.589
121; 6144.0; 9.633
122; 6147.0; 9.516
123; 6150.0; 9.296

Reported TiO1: 0.03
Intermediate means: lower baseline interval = 9.75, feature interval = 9.48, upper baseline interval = 9.8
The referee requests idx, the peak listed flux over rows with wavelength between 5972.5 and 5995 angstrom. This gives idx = 9.578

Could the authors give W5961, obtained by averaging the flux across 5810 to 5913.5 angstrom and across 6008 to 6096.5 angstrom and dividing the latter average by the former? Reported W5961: 1.1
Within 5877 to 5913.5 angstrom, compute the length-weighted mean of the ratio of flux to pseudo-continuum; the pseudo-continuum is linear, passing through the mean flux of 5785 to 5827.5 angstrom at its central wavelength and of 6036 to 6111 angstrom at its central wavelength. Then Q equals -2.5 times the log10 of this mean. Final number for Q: 0.142 mag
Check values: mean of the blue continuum 9.66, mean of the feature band 8.52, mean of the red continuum 9.79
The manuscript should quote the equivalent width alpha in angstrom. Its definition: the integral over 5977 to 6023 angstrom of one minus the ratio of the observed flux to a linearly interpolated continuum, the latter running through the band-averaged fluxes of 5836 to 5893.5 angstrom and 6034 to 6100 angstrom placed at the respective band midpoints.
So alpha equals 0.6 angstrom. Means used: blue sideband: 9.2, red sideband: 9.82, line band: 9.48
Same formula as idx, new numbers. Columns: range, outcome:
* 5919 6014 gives 9.604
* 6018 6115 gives 9.981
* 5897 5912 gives 9.348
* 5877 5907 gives 9.306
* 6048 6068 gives 9.847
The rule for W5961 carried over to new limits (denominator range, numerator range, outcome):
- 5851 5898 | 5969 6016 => 1.07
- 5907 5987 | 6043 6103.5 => 1.04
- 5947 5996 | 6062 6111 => 1.03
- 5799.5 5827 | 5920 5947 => 0.96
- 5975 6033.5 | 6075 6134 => 1.01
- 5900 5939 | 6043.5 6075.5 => 1.06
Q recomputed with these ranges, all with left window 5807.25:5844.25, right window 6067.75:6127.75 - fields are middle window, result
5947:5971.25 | 0.03 mag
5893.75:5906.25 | 0.18 mag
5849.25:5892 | 0.08 mag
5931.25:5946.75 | 0.03 mag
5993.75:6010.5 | 0.03 mag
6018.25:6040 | 0.00 mag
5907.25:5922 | 0.06 mag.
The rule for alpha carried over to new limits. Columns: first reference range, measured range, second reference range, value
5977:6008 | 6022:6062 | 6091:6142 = -1.3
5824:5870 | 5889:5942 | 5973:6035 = 3.4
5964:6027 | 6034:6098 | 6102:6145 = -1.9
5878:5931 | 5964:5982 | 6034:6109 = -0.5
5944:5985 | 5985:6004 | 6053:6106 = 0.1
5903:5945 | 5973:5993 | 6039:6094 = 0.3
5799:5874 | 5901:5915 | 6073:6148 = 0.8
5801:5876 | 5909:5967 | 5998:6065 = 1.5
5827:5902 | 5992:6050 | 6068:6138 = -1.1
